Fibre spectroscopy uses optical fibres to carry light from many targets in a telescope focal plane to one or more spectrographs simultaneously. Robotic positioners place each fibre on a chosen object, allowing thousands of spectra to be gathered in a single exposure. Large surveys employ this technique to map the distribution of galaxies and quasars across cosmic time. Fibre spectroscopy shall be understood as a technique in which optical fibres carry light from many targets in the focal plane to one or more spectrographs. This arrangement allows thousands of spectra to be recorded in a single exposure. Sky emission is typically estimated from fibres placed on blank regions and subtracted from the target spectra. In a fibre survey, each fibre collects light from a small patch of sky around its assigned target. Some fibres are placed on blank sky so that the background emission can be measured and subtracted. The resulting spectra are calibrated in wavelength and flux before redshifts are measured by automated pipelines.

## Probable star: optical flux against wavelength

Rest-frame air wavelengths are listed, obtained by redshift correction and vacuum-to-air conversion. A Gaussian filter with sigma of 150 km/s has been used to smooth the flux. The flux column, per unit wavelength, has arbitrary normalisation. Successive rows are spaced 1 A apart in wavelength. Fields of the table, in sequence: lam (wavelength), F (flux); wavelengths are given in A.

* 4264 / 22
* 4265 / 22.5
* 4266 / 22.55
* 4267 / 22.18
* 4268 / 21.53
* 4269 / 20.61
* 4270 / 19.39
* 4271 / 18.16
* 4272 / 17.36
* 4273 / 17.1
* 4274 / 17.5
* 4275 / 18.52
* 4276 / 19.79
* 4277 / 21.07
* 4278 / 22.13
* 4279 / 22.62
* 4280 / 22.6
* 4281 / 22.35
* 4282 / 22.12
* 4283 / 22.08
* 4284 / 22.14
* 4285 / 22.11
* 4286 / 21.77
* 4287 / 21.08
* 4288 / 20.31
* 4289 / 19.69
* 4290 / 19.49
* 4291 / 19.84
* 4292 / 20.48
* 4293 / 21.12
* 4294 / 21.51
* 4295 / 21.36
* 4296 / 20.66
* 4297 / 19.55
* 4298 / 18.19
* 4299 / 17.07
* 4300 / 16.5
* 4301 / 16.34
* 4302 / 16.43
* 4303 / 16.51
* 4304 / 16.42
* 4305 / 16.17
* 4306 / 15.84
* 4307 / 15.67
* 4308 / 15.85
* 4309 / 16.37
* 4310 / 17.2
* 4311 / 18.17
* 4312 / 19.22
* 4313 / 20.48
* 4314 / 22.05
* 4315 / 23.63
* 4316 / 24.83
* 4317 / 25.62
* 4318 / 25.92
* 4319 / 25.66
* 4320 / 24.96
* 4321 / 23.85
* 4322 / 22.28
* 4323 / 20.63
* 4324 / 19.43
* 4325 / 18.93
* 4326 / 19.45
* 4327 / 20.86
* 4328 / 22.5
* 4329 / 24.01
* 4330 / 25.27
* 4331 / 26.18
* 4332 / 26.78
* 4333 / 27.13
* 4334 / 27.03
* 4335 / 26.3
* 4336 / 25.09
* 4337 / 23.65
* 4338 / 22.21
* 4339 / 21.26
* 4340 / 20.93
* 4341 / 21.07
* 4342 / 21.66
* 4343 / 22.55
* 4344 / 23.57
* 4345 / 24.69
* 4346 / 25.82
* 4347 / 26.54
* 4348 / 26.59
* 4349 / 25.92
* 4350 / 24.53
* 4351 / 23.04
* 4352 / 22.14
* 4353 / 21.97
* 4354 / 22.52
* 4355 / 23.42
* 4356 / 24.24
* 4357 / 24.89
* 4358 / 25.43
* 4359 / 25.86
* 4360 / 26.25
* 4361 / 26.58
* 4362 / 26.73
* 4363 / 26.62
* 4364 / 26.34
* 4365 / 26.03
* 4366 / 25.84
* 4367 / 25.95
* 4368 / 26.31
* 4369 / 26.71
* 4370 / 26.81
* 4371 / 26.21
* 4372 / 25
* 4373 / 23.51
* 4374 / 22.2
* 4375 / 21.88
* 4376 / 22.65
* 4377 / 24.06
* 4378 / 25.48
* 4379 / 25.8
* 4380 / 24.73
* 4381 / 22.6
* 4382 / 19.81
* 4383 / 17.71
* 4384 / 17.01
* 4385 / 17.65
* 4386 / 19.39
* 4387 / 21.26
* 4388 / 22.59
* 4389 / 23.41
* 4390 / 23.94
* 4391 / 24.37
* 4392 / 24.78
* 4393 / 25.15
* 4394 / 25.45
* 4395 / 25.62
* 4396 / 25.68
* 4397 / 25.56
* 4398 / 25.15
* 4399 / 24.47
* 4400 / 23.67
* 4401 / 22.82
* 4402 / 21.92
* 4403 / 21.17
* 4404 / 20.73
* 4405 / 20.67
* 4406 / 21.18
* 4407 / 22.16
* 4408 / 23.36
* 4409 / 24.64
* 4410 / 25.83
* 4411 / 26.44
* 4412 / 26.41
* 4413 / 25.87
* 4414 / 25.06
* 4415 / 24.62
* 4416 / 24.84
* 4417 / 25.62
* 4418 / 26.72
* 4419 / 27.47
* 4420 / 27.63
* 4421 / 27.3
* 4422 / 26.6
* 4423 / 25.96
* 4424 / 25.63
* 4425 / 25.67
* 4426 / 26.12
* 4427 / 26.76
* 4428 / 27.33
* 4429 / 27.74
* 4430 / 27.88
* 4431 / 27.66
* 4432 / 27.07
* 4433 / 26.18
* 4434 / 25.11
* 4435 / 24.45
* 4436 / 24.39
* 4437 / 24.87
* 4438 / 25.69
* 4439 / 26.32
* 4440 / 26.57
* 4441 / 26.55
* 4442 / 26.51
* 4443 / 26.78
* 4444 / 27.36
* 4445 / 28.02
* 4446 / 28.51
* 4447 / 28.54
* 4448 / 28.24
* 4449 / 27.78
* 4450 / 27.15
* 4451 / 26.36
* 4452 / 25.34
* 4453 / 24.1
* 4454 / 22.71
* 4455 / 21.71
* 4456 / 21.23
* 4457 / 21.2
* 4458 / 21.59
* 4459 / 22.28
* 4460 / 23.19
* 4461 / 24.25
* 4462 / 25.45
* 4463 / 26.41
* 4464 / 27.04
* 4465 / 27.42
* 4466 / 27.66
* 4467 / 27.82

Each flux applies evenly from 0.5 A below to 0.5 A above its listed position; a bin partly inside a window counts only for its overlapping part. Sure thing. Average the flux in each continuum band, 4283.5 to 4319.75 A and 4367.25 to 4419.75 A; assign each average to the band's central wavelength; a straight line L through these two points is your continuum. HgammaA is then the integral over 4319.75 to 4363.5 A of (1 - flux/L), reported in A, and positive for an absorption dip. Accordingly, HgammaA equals -4.8 A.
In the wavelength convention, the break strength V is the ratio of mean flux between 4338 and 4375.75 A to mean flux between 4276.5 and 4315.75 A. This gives 1.25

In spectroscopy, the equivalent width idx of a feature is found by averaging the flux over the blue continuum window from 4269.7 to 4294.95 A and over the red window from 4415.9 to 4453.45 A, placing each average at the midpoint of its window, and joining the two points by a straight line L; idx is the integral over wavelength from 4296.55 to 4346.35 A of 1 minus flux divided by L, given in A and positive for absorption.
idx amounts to 1.8 A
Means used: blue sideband 20.5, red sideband 26.6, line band 21.3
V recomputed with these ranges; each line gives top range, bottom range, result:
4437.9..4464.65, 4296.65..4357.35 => 1.16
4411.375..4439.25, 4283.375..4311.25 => 1.40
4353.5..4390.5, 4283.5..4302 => 1.20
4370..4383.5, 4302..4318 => 1.22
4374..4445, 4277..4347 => 1.15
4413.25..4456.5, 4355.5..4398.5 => 1.08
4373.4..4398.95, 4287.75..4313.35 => 1.26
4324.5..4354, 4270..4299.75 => 1.17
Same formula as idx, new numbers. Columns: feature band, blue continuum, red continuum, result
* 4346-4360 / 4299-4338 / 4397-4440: -1.2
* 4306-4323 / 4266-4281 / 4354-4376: 1.0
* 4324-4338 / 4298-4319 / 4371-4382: -2.2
